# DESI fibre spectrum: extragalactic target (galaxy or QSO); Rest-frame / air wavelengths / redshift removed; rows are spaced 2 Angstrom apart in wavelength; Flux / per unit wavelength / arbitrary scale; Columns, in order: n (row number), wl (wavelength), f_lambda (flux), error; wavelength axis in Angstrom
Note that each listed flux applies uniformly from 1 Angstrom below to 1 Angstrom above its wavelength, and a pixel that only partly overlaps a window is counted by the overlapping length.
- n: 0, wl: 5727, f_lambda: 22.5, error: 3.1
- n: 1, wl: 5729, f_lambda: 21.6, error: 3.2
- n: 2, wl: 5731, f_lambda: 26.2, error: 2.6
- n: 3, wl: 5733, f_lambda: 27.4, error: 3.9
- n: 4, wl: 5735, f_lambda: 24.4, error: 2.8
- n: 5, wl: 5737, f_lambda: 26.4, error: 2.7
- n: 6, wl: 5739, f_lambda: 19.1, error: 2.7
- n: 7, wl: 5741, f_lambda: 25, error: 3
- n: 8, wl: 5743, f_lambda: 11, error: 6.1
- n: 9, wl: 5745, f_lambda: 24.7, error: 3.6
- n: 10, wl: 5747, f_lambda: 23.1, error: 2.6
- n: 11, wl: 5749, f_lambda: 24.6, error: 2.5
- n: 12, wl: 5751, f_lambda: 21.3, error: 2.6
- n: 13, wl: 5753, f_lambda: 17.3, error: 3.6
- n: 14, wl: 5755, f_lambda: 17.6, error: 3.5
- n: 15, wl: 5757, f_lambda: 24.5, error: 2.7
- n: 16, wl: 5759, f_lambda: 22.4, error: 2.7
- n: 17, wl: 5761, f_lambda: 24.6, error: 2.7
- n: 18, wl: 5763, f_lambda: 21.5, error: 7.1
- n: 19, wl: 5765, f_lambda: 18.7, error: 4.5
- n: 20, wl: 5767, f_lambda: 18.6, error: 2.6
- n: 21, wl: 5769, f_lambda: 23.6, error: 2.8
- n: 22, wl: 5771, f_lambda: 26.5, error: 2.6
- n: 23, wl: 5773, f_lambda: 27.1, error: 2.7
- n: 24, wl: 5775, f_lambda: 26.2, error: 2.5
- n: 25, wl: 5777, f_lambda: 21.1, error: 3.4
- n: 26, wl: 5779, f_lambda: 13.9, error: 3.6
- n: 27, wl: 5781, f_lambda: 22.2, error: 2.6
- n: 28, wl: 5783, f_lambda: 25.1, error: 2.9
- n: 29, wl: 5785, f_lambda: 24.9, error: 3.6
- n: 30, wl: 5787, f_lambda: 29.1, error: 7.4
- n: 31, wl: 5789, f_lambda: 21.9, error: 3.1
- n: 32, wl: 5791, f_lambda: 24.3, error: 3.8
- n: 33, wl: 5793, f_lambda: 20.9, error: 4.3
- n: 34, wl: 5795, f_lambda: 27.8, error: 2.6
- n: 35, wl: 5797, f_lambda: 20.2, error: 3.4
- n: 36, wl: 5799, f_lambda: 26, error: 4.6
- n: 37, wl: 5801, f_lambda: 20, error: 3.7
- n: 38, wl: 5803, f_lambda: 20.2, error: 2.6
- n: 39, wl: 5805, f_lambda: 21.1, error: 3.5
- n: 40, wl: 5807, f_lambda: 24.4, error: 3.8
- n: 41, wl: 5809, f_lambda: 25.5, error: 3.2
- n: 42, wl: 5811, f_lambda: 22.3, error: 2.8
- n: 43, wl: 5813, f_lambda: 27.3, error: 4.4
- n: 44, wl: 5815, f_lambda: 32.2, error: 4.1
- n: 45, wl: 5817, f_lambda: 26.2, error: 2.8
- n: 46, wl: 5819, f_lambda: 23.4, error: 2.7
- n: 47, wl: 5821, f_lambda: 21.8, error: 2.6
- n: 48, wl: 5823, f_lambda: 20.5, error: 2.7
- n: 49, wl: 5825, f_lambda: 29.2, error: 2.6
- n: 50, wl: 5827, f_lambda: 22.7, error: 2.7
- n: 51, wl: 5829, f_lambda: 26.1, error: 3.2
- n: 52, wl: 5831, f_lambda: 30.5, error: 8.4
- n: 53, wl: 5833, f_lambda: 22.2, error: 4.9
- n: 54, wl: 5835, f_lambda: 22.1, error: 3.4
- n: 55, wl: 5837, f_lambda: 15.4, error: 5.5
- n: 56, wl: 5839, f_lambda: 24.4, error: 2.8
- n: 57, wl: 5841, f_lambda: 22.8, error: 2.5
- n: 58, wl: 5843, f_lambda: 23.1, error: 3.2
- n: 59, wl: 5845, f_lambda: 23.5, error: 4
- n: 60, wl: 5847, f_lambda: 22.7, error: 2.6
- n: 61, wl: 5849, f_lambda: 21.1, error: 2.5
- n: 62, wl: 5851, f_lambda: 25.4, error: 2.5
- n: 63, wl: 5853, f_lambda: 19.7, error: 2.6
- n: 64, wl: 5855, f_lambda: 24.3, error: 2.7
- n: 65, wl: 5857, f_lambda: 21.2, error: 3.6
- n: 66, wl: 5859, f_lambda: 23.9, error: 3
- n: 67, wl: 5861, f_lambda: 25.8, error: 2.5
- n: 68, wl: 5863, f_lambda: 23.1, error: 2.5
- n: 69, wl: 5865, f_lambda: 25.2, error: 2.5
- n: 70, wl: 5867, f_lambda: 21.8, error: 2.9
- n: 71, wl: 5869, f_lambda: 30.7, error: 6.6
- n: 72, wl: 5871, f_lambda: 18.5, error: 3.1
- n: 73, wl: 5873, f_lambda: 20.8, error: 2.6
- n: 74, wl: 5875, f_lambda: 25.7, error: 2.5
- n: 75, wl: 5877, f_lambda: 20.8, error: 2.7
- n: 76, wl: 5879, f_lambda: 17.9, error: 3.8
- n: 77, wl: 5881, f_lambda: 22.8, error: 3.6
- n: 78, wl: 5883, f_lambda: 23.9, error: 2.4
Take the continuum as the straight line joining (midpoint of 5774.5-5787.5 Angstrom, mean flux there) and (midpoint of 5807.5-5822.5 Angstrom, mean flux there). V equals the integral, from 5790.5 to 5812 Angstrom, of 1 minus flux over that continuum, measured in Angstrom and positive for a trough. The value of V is 1.2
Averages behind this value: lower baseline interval 22.9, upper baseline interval 25.3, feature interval 22.9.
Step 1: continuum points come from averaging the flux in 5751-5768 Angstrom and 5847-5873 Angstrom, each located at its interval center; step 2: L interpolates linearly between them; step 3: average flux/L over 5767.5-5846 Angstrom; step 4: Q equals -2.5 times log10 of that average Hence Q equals -0.089 mag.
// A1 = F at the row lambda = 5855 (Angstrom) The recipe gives 24.3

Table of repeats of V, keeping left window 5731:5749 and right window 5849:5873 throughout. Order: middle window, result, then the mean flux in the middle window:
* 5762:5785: 0.7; 22.3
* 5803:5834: -2.2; 24.9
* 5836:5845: 0.6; 21.7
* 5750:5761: 1.0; 21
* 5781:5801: -0.9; 24.1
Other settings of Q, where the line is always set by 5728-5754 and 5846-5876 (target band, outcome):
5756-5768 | 0.04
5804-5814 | -0.05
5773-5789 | -0.03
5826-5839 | -0.01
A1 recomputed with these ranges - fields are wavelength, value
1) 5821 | 21.8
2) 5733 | 27.4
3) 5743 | 11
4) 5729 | 21.6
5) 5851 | 25.4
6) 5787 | 29.1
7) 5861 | 25.8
